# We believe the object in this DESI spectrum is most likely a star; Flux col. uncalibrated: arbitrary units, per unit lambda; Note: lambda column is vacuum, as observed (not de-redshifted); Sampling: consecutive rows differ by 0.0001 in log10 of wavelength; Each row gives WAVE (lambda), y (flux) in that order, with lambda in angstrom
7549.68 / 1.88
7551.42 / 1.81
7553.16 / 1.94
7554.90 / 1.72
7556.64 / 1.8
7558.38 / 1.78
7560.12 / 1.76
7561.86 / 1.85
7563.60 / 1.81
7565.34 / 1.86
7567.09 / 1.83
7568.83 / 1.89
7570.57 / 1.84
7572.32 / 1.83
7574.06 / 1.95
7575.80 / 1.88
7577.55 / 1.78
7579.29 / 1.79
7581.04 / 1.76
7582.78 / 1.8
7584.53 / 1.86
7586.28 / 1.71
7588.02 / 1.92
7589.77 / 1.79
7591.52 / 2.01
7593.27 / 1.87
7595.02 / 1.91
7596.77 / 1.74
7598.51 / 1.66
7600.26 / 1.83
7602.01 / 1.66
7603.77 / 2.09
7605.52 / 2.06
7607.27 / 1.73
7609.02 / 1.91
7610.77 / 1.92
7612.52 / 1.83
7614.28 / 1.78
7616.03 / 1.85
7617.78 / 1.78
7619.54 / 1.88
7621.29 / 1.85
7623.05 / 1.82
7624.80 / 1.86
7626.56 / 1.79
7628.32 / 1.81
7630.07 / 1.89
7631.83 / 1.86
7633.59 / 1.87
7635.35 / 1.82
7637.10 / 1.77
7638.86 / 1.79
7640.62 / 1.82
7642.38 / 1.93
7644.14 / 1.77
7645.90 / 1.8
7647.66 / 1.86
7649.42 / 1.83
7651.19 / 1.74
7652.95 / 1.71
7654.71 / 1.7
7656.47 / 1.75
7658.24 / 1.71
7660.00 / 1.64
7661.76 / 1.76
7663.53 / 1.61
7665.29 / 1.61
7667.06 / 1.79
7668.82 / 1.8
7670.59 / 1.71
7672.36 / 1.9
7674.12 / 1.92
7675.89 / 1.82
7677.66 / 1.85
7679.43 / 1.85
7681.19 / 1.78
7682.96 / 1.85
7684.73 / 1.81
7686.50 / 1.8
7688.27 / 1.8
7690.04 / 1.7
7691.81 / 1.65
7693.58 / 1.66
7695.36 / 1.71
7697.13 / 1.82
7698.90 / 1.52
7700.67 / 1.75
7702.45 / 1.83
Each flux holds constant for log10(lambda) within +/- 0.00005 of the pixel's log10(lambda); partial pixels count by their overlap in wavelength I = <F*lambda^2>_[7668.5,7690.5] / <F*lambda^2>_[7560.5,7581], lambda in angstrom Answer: 1.0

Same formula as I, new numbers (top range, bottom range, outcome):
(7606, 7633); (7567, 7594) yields 1.01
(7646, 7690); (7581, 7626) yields 0.98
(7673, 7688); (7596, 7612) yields 1.01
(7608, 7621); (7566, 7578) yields 1.01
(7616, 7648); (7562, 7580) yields 1.01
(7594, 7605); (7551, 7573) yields 1.01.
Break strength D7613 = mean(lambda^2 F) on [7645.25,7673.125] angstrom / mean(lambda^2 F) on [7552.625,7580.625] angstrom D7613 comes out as 0.98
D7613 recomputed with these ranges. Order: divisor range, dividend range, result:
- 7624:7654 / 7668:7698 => 1.00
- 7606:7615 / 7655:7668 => 0.93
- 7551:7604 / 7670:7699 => 1.00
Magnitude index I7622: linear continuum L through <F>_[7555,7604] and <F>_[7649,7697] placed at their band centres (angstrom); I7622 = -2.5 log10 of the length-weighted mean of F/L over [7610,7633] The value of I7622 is -0.03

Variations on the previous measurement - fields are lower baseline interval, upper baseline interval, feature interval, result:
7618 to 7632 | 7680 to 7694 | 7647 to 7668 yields 0.05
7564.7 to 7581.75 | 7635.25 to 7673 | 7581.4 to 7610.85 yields -0.02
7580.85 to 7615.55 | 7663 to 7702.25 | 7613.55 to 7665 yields 0.01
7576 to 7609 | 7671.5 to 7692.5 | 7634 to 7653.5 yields 0.01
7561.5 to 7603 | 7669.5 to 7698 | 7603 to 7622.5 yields -0.04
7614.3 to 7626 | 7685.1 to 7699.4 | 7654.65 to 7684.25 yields -0.01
